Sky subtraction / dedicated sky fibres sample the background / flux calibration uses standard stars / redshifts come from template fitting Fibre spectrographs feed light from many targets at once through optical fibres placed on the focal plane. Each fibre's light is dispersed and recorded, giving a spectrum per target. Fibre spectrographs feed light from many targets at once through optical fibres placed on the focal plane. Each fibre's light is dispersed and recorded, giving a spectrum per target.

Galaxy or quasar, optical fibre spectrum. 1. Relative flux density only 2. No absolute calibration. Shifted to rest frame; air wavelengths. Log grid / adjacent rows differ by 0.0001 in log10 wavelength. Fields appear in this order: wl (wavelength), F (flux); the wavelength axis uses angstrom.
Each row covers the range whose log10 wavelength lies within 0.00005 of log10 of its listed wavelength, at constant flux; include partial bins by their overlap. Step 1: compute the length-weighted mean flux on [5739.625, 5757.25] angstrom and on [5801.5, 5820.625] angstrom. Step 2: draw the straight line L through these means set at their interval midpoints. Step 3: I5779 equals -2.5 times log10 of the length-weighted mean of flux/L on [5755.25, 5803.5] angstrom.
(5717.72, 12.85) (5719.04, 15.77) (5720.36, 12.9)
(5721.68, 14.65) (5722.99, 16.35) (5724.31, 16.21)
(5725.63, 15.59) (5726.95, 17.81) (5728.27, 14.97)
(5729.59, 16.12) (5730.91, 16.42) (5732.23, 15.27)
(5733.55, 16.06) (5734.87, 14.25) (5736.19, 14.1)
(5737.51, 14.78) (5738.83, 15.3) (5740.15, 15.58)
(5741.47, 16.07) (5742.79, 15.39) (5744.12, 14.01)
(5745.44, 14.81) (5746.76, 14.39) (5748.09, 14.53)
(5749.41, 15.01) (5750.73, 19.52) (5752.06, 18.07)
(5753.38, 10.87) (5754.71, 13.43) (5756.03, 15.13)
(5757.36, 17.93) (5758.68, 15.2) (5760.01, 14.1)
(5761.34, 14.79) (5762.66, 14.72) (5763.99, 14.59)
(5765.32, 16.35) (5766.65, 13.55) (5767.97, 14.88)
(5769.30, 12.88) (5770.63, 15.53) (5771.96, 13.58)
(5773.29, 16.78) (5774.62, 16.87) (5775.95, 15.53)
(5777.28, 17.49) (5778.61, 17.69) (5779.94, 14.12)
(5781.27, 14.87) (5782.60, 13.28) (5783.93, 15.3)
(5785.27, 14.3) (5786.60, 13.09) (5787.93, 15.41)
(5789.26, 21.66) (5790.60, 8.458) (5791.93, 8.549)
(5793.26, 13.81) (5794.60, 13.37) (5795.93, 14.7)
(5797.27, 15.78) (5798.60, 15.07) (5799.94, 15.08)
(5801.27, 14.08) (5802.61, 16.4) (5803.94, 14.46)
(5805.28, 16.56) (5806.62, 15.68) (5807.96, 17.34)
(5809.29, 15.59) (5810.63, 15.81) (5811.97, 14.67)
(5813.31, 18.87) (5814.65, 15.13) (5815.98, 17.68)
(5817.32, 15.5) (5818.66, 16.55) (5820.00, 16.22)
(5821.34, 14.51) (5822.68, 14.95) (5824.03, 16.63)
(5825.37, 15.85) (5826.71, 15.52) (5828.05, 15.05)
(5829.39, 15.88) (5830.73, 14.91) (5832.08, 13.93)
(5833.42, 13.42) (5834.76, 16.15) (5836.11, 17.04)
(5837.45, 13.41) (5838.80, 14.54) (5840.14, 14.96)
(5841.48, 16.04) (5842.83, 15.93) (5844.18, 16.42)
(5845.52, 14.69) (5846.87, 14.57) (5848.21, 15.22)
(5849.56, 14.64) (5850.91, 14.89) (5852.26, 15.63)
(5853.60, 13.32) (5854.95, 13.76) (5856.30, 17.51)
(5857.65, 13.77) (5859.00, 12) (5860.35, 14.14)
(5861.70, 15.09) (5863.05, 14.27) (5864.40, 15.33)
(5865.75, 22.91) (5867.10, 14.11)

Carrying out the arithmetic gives 0.06 mag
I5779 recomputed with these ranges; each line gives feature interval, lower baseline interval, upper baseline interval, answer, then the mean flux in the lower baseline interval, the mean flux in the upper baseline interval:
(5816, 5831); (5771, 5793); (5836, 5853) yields -0.047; 14.8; 15.2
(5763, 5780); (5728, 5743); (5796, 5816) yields 0.013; 15.4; 15.8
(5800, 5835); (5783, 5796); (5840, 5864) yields -0.101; 13.8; 14.8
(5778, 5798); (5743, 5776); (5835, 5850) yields 0.063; 15.1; 15.3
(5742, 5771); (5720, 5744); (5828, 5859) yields 0.025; 15.4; 15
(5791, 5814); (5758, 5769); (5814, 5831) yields 0.031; 14.7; 15.7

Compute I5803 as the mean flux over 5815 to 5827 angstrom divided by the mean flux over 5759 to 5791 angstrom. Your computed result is 1.1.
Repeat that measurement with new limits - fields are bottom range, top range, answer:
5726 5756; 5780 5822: 0.99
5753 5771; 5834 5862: 1.02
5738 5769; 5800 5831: 1.05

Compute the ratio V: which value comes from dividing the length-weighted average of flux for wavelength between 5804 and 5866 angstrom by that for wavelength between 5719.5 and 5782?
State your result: 1.01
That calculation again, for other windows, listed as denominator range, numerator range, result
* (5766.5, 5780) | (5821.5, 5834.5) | 0.98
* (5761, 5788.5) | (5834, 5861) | 0.99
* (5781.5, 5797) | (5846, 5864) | 1.05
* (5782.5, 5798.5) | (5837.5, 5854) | 1.07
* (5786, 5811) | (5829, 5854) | 1.02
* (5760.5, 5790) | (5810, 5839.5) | 1.02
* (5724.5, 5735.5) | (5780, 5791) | 0.93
